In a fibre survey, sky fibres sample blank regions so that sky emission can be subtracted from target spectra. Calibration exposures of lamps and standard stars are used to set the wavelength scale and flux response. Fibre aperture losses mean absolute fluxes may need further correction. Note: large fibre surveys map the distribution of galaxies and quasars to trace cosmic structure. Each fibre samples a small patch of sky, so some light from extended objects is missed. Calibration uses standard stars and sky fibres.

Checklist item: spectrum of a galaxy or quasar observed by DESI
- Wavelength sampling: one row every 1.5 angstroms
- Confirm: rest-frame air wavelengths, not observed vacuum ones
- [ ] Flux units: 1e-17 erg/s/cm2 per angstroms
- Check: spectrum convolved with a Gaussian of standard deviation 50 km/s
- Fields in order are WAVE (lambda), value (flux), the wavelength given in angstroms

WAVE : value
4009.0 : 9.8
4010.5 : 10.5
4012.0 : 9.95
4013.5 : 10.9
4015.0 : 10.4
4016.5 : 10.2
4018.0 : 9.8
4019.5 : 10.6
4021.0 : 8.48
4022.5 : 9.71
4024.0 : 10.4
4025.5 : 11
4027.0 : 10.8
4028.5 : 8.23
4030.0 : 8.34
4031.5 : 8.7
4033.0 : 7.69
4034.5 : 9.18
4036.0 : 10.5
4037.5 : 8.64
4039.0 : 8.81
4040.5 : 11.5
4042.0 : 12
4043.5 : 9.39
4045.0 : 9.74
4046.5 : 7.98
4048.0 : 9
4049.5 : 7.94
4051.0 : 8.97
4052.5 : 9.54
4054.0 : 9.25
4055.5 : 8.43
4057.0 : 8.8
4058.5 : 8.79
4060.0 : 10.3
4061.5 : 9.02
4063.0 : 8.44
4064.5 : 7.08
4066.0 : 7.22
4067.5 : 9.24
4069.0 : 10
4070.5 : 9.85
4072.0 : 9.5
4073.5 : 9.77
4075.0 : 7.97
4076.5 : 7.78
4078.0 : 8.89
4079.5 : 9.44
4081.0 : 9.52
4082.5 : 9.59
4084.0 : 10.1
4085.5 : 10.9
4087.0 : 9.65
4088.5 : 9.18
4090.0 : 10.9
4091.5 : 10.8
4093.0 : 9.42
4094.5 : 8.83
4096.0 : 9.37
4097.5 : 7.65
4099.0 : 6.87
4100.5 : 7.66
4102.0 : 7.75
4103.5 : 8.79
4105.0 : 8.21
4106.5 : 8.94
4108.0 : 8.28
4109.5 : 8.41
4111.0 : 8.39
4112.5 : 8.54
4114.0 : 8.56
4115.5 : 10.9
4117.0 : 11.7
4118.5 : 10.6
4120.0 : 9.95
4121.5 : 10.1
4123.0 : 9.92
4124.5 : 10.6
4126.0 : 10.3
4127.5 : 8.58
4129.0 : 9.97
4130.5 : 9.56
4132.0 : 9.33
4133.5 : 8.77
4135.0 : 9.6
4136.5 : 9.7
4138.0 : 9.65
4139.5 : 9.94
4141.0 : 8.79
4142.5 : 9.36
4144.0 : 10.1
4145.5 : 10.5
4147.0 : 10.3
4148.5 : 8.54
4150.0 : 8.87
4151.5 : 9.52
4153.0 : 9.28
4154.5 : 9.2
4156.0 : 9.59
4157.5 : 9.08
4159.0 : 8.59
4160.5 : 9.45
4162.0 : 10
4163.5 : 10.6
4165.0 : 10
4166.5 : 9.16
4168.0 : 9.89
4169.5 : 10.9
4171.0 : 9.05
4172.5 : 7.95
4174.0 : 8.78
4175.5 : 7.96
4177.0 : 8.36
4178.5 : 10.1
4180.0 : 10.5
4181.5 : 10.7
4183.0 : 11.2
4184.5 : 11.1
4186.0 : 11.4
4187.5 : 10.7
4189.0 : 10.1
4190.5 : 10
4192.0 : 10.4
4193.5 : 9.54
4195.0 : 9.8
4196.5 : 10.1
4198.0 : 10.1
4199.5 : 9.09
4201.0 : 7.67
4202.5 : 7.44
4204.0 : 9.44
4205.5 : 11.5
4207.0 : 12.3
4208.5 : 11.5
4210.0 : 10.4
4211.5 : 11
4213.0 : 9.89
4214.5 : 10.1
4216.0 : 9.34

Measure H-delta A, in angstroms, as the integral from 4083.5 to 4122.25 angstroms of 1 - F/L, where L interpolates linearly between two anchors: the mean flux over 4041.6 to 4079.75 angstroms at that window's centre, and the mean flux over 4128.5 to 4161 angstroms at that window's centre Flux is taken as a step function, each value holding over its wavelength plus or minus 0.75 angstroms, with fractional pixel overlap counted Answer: -0.1 angstroms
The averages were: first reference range 8.98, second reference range 9.44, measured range 9.24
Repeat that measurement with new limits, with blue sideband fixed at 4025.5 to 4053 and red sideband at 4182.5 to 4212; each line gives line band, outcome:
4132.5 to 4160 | 1.45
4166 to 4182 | 1.13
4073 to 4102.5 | 1.50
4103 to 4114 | 1.37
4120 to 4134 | 0.16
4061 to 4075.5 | 1.02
